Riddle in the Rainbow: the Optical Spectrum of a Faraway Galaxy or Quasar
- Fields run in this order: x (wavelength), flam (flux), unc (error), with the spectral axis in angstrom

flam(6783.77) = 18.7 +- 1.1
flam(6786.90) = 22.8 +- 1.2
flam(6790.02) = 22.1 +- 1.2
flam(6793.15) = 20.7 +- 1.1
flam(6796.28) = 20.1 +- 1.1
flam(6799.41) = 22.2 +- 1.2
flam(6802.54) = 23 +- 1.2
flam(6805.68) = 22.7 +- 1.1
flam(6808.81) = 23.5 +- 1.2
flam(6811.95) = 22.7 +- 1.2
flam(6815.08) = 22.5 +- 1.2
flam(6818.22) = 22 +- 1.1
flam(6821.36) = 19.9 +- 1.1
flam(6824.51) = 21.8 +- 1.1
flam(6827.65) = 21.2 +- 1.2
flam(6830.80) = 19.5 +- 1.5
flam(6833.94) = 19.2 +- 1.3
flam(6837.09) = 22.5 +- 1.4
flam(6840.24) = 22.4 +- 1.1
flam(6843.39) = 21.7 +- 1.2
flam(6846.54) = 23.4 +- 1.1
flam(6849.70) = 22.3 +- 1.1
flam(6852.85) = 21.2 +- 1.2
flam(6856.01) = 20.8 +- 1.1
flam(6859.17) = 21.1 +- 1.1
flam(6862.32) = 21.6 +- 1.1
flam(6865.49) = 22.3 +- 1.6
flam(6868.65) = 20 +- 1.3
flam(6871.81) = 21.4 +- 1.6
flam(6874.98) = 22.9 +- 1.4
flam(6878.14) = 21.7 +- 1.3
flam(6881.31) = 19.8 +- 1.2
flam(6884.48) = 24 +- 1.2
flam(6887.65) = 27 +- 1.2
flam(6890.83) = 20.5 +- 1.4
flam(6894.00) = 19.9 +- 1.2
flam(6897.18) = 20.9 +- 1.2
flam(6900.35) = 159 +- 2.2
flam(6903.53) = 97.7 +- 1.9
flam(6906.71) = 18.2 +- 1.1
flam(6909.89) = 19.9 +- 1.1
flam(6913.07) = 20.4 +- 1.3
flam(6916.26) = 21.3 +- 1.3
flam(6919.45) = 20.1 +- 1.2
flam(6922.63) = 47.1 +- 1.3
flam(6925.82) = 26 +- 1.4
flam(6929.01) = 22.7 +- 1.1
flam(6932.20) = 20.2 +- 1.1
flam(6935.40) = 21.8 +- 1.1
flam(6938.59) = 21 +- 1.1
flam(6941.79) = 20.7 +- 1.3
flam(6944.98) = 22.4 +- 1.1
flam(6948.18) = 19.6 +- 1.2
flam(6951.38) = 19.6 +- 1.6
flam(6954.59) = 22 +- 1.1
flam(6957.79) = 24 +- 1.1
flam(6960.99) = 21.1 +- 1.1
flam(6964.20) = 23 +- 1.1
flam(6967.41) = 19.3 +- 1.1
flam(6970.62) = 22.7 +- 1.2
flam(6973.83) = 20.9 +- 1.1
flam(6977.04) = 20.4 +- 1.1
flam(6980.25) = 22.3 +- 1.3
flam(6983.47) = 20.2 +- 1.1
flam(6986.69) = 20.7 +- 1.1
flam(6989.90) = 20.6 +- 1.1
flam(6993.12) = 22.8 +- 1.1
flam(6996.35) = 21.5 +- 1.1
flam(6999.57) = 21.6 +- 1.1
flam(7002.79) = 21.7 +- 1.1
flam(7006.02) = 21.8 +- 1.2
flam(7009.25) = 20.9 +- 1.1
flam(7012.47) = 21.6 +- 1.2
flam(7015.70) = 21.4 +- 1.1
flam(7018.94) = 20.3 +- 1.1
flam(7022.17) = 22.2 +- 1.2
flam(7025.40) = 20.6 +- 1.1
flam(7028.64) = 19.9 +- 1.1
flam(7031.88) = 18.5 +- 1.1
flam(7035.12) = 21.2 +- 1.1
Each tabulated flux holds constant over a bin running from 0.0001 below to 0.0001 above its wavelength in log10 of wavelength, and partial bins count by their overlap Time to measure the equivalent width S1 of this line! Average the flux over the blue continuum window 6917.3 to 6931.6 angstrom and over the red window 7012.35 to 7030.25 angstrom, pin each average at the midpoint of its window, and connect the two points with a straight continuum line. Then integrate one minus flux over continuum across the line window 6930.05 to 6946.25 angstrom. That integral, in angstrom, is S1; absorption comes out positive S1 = 3.5 angstrom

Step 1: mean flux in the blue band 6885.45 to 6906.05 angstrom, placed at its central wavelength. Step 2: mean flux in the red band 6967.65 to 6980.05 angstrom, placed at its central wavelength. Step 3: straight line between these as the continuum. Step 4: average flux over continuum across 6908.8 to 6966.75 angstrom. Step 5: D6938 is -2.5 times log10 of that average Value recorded 0.48 mag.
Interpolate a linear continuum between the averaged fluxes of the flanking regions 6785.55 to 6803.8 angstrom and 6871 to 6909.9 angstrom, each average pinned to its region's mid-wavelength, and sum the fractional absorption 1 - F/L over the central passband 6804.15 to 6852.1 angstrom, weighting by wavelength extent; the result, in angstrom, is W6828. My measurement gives 10.00 angstrom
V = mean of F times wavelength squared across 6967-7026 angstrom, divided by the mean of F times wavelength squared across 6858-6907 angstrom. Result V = 0.62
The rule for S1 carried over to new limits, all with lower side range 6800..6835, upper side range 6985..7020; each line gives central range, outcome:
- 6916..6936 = -4.3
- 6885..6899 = -1.9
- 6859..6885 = 0.0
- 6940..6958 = 0.2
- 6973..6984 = 0.2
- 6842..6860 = -0.1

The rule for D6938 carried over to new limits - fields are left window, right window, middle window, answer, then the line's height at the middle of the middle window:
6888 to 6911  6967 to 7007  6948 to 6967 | 0.39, 31.1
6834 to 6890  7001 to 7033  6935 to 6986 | 0.00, 21.3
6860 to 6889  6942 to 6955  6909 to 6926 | -0.21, 21.4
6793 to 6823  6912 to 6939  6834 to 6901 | -0.13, 23.4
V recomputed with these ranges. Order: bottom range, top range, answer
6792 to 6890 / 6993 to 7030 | 1.02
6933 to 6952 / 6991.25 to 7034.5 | 1.03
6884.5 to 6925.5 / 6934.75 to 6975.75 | 0.54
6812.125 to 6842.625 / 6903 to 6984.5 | 1.18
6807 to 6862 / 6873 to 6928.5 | 1.66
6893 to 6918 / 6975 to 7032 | 0.46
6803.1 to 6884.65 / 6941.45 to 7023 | 1.03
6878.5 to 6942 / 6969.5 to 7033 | 0.65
